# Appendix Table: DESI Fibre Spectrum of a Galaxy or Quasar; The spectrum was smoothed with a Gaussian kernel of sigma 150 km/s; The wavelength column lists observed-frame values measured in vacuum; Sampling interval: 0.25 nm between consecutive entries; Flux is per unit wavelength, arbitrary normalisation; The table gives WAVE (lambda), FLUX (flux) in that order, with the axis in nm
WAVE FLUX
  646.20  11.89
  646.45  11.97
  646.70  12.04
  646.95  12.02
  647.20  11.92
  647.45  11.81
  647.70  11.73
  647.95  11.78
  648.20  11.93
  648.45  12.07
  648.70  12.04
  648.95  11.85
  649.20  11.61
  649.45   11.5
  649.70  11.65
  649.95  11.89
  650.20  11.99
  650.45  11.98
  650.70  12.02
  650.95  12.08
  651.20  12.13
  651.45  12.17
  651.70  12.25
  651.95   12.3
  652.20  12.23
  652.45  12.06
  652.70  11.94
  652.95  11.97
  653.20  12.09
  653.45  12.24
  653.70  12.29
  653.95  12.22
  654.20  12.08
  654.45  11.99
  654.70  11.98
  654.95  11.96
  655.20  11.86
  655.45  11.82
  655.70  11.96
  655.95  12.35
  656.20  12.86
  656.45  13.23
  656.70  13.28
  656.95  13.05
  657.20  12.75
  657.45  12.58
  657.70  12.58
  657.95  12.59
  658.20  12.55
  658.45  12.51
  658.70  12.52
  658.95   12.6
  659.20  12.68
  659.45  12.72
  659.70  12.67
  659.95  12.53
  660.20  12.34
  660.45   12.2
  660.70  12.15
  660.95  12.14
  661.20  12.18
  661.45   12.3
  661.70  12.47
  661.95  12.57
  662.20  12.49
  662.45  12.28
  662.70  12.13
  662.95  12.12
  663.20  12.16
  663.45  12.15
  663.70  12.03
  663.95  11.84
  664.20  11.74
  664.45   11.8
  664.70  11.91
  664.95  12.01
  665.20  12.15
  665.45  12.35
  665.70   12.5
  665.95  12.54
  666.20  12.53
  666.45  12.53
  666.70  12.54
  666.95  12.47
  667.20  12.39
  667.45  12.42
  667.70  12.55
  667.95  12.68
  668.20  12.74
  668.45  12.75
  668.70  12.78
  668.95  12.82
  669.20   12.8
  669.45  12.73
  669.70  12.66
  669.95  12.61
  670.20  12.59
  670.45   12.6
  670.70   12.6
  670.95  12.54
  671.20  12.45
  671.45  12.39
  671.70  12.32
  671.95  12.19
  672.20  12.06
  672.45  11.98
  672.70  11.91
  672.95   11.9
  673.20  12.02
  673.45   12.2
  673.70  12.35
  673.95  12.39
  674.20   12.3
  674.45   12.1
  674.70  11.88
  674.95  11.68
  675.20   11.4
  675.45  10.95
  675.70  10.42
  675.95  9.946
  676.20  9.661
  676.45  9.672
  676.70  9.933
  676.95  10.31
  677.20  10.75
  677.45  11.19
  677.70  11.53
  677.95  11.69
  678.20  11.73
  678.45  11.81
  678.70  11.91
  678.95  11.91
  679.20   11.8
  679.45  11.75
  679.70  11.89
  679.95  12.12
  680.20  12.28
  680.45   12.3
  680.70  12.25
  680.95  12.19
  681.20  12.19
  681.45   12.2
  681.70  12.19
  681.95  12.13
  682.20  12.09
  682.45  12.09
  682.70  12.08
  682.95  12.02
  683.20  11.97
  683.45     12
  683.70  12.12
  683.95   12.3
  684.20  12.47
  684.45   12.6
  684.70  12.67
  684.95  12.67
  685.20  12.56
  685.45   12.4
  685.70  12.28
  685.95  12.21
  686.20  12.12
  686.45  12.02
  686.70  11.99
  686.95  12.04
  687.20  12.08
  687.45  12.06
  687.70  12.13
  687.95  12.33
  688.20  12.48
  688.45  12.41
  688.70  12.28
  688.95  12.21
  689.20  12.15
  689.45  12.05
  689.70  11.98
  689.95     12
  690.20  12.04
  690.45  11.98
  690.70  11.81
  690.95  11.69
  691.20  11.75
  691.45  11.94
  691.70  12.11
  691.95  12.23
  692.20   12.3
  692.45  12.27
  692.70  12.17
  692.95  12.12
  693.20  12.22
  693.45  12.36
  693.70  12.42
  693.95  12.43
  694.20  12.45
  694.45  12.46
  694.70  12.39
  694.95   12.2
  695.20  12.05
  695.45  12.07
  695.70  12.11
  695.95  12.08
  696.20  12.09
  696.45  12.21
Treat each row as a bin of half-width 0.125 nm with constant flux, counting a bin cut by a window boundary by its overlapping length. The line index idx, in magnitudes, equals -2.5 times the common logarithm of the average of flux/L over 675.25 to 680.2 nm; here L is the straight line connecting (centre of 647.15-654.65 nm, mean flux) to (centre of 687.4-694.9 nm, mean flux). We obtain 0.09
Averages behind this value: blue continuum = 12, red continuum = 12.2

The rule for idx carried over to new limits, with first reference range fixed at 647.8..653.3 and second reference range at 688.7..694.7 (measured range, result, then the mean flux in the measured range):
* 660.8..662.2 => -0.03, 12.3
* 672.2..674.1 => 0.00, 12.1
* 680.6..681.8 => -0.01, 12.2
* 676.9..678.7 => 0.07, 11.4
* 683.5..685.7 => -0.03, 12.4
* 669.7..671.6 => -0.04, 12.5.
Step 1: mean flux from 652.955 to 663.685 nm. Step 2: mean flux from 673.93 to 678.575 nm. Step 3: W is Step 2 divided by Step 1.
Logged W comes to 0.90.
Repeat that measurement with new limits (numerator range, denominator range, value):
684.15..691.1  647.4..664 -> 1.00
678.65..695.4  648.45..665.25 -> 1.00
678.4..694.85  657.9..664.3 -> 0.99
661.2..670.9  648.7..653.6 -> 1.03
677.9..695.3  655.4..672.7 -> 0.98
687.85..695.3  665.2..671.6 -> 0.97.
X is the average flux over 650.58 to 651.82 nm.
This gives 12.1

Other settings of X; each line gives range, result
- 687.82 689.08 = 12.3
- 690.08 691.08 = 11.9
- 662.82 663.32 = 12.1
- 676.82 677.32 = 10.5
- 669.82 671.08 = 12.6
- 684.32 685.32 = 12.6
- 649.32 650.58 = 11.8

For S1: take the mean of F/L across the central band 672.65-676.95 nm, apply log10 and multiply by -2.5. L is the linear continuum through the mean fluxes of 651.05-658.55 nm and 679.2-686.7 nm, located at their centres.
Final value 0.09 mag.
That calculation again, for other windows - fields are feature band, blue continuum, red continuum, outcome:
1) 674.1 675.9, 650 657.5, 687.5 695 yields 0.07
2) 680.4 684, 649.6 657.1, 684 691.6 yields 0.00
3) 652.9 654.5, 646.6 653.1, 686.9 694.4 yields -0.01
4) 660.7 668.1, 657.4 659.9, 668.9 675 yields 0.02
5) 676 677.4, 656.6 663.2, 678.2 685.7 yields 0.21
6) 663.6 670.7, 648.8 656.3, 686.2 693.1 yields -0.03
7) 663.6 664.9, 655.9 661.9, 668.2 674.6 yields 0.06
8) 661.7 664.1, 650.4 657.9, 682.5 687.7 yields 0.01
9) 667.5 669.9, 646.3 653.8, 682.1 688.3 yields -0.05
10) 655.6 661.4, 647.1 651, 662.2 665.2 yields -0.05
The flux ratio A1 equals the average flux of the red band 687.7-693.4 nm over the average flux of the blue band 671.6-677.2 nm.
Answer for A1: 1.06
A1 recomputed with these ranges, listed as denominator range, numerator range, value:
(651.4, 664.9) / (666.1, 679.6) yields 0.97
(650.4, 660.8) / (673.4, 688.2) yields 0.96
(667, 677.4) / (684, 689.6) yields 1.03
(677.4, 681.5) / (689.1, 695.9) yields 1.02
